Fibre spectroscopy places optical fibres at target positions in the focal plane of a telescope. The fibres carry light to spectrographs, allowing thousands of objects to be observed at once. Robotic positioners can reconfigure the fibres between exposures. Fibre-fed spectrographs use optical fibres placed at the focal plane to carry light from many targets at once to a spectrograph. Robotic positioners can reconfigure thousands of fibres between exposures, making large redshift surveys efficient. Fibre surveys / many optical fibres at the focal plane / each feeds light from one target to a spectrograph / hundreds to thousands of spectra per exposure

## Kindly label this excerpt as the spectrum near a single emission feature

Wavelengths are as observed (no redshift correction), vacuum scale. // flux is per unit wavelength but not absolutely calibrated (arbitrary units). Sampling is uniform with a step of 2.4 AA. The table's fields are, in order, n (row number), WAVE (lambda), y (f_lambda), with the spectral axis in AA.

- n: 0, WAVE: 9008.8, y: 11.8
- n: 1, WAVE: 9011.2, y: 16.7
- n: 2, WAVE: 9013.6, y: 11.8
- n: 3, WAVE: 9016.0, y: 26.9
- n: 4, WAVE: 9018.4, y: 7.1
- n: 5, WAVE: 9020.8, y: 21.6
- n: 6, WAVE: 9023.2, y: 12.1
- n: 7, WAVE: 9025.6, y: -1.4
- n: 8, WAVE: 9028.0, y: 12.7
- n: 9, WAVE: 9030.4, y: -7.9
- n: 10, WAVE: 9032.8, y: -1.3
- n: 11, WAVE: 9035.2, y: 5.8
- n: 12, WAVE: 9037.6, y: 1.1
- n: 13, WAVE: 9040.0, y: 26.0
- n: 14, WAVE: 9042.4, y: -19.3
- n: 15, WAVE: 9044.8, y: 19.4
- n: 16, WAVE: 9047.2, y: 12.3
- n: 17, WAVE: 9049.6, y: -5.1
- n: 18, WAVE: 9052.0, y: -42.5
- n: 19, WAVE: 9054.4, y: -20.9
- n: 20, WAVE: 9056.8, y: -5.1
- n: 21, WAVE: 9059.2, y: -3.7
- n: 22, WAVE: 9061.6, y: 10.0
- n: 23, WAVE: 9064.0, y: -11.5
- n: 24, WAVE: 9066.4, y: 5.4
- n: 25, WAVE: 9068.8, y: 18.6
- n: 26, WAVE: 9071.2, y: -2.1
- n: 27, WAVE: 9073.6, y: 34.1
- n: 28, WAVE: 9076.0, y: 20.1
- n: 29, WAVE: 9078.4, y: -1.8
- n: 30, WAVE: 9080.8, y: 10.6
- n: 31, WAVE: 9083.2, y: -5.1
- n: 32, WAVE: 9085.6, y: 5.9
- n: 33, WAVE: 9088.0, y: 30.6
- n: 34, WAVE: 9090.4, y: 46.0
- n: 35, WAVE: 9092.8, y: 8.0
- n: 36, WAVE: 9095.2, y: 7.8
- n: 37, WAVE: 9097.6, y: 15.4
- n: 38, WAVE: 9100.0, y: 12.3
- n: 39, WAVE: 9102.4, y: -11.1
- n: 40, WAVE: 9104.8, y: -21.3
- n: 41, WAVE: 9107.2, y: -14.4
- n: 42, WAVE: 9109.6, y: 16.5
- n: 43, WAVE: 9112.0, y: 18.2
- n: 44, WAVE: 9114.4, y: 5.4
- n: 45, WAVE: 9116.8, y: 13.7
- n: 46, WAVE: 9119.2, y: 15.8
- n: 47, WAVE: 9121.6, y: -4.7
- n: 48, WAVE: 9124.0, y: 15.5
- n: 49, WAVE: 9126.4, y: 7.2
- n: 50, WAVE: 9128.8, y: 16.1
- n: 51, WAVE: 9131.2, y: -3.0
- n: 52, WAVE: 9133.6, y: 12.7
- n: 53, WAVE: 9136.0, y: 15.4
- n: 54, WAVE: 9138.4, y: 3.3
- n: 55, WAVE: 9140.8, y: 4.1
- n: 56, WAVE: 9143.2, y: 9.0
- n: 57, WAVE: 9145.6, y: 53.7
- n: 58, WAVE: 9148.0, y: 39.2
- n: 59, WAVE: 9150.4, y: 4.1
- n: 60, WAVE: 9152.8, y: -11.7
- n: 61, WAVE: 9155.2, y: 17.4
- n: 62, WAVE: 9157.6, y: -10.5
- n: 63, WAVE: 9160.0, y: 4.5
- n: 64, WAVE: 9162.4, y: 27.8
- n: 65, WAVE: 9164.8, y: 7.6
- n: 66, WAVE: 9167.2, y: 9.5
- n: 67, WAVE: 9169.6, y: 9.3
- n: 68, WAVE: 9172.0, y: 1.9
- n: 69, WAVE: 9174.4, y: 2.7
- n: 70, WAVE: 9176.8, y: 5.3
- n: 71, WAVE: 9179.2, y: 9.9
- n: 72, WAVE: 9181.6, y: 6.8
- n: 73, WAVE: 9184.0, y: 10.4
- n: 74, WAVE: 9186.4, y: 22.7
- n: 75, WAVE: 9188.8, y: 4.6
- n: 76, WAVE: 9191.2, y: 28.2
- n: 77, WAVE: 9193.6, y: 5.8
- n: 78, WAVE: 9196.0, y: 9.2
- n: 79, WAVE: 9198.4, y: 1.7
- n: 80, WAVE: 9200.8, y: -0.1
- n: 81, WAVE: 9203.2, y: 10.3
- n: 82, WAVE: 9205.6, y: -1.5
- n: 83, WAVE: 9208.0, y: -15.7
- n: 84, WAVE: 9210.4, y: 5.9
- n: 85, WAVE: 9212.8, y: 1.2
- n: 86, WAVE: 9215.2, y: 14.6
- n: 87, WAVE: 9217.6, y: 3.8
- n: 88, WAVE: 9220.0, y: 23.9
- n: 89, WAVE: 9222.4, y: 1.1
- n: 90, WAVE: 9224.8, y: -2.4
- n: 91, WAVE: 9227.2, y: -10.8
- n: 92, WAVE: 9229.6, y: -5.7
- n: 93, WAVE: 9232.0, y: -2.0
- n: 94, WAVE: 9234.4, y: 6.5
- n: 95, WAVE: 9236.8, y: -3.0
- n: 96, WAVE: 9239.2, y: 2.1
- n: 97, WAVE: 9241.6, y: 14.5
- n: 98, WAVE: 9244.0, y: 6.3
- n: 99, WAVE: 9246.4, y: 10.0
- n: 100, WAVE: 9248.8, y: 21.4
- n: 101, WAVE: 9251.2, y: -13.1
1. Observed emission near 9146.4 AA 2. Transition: H-gamma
